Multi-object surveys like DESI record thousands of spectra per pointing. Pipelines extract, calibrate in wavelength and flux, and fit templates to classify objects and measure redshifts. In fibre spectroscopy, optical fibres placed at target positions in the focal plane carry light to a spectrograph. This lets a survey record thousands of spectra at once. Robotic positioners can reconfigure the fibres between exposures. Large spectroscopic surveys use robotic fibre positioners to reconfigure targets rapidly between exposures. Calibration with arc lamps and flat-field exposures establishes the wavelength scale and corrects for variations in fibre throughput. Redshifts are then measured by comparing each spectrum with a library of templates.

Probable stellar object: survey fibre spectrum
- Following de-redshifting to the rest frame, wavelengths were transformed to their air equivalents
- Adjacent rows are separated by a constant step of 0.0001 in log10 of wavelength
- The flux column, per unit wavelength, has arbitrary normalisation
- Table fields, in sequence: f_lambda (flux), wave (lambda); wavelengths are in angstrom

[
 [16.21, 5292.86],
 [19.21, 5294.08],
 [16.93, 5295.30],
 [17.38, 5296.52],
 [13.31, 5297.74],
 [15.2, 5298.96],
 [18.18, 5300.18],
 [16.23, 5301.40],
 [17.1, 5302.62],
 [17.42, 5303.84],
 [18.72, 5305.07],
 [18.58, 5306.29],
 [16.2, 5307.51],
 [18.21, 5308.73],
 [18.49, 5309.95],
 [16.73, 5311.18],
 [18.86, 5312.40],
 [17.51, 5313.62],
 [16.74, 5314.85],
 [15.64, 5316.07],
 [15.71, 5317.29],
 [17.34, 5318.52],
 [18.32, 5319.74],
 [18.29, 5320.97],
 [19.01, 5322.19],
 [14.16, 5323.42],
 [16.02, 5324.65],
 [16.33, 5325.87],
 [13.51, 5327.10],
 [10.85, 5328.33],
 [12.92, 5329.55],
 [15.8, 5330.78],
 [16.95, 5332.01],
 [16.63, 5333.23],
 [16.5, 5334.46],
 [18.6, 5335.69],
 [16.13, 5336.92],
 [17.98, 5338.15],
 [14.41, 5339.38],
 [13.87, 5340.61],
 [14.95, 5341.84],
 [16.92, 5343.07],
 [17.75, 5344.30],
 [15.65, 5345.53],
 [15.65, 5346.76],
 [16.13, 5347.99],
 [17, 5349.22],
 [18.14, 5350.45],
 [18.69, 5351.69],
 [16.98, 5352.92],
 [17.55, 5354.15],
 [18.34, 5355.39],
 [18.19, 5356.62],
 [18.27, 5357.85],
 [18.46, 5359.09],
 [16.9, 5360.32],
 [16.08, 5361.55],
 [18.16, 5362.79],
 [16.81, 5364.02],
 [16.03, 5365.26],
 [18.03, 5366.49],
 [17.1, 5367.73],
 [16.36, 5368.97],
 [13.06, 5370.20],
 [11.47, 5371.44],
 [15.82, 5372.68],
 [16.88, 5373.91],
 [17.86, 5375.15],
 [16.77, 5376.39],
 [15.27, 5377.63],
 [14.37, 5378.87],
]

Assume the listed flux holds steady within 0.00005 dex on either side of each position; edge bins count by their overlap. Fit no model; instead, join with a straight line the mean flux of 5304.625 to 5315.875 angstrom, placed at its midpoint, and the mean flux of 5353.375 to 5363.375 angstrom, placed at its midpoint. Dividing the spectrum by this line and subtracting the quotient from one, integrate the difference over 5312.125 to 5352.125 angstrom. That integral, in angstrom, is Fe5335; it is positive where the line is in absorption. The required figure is 3.2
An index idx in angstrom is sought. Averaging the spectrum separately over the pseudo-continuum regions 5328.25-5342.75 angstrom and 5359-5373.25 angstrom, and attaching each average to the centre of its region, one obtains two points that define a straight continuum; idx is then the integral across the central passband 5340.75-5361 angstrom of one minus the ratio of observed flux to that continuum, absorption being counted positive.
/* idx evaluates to -1.6 angstrom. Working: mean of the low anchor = 15.7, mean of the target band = 17.1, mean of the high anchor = 16.1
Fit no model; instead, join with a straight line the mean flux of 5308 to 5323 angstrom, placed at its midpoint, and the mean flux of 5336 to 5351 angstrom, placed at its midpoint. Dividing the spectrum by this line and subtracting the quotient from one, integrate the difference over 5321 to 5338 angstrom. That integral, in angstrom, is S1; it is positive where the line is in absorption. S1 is 1.1 angstrom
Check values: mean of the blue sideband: 17.5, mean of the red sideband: 16.3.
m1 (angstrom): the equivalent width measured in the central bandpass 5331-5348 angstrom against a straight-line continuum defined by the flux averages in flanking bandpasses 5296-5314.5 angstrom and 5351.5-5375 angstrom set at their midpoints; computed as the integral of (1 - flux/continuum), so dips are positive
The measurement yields 0.7 angstrom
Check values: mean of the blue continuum 17.2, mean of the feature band 16.3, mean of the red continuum 16.8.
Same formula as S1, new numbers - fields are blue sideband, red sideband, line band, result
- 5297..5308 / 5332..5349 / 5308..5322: -0.7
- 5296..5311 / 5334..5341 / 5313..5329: 0.6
